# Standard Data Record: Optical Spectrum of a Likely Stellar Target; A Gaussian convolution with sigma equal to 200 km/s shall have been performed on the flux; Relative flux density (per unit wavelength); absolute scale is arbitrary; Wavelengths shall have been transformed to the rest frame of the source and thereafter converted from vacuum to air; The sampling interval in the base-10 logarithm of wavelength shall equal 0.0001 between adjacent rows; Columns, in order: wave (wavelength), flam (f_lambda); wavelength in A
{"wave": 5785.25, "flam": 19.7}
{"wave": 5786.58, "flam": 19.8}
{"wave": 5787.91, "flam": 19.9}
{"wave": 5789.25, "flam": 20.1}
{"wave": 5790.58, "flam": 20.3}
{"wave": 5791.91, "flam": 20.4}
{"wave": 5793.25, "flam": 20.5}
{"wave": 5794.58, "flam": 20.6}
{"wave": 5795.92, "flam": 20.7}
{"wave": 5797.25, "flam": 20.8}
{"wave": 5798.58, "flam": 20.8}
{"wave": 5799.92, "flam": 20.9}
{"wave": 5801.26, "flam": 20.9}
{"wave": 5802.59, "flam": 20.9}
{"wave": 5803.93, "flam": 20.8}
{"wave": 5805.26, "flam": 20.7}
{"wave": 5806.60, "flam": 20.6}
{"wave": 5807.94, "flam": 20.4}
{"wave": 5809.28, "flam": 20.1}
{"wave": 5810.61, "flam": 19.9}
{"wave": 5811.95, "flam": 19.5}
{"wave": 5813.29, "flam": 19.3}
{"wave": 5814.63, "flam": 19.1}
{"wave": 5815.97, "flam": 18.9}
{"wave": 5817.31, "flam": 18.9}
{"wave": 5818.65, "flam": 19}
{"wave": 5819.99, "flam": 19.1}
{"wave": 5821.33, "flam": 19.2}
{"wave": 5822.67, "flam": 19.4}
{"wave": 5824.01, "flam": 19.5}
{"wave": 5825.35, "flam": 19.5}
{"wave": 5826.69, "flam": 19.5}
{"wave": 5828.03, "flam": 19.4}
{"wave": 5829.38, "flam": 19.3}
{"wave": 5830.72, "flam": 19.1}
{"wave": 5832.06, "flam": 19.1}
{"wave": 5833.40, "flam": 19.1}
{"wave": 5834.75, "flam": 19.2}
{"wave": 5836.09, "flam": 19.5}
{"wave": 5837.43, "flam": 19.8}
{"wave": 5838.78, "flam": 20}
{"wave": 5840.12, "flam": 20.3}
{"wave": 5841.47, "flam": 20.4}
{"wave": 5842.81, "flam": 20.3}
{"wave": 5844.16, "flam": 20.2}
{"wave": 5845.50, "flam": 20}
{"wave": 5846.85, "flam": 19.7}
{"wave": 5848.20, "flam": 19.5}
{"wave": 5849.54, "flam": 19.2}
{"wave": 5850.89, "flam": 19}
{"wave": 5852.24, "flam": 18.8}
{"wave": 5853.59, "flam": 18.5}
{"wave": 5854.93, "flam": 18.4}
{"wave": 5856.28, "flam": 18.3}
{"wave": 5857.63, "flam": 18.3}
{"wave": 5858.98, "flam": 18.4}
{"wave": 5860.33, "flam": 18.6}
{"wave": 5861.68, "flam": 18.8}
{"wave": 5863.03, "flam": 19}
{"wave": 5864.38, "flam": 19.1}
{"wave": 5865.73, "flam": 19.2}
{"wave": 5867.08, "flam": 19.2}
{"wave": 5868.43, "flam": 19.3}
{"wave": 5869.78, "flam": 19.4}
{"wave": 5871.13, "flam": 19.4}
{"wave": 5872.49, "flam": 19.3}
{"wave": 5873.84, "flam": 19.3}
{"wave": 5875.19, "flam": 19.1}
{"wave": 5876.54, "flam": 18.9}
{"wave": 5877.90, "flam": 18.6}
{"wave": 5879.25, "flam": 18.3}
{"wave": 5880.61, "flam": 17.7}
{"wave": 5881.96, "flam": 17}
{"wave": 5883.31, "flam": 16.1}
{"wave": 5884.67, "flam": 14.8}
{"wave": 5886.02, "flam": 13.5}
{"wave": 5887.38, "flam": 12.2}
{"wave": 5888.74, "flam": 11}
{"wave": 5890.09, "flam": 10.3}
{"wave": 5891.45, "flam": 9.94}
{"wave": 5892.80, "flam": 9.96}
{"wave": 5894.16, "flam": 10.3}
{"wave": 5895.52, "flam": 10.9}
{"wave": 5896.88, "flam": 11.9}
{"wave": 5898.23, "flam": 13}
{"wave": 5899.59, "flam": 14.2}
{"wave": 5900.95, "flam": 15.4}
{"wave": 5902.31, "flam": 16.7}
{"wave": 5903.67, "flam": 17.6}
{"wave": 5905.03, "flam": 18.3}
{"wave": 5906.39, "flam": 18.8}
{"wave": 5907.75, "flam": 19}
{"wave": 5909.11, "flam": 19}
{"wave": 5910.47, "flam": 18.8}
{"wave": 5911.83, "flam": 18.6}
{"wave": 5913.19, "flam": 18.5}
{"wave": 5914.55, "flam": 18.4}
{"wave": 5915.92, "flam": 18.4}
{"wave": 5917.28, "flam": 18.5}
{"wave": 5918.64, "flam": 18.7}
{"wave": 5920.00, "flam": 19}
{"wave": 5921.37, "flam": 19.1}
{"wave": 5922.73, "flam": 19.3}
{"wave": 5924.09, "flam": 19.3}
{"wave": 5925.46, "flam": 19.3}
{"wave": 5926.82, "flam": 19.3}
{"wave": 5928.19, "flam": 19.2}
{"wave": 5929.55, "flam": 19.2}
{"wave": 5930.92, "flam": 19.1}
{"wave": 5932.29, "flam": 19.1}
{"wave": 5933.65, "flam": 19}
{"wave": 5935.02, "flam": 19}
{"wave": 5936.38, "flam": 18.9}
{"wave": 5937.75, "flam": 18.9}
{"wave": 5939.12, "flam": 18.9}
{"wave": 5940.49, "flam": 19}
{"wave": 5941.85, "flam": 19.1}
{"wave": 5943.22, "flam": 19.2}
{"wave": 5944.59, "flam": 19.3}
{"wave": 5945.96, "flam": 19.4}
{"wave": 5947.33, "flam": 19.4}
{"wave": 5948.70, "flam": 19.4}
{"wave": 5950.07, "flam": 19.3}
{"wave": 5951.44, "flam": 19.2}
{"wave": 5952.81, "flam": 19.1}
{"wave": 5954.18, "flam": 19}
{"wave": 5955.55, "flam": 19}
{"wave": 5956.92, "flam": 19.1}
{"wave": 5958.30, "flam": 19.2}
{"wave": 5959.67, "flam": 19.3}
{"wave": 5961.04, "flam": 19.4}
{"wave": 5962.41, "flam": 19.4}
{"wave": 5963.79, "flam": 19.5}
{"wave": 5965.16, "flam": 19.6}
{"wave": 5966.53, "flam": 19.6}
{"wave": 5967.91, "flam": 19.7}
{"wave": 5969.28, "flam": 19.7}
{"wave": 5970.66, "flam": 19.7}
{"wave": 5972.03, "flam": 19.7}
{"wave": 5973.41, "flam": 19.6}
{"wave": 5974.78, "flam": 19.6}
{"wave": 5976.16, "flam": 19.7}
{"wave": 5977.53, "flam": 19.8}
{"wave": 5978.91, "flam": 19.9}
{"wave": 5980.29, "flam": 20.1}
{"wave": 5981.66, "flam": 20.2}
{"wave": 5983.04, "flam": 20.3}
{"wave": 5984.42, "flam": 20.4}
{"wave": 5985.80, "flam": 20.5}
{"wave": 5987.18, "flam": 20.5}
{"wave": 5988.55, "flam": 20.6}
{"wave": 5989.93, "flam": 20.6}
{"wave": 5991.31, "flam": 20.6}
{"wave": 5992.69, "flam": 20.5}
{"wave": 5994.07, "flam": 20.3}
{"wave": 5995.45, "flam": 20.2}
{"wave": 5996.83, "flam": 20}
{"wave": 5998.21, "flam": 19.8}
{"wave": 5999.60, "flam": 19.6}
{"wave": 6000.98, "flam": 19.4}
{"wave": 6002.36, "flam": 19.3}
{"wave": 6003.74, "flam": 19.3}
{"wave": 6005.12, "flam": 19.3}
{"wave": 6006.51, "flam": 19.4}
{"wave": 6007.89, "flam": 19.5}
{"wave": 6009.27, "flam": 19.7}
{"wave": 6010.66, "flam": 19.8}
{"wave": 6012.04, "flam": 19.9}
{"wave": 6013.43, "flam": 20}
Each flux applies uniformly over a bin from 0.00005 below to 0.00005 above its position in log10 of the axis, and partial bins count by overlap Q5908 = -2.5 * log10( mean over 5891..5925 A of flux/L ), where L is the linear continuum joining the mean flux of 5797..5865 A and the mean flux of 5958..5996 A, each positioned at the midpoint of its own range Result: 0.194 mag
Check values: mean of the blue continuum 19.5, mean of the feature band 16.5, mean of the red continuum 19.9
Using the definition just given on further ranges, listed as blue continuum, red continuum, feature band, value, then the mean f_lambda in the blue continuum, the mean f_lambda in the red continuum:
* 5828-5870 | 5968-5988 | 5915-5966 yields 0.04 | 19.3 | 20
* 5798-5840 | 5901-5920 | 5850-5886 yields 0.03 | 19.7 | 18.3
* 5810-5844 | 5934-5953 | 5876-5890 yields 0.24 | 19.5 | 19.1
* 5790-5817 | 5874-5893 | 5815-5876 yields -0.11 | 20.3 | 15.1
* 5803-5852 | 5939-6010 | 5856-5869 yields 0.05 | 19.6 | 19.7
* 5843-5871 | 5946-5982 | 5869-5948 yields 0.12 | 19.1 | 19.5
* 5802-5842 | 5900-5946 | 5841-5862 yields 0.01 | 19.6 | 18.7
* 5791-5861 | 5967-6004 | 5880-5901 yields 0.46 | 19.7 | 20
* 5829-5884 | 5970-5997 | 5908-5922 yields 0.05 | 19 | 20.1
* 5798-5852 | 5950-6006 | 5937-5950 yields 0.03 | 19.7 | 19.8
